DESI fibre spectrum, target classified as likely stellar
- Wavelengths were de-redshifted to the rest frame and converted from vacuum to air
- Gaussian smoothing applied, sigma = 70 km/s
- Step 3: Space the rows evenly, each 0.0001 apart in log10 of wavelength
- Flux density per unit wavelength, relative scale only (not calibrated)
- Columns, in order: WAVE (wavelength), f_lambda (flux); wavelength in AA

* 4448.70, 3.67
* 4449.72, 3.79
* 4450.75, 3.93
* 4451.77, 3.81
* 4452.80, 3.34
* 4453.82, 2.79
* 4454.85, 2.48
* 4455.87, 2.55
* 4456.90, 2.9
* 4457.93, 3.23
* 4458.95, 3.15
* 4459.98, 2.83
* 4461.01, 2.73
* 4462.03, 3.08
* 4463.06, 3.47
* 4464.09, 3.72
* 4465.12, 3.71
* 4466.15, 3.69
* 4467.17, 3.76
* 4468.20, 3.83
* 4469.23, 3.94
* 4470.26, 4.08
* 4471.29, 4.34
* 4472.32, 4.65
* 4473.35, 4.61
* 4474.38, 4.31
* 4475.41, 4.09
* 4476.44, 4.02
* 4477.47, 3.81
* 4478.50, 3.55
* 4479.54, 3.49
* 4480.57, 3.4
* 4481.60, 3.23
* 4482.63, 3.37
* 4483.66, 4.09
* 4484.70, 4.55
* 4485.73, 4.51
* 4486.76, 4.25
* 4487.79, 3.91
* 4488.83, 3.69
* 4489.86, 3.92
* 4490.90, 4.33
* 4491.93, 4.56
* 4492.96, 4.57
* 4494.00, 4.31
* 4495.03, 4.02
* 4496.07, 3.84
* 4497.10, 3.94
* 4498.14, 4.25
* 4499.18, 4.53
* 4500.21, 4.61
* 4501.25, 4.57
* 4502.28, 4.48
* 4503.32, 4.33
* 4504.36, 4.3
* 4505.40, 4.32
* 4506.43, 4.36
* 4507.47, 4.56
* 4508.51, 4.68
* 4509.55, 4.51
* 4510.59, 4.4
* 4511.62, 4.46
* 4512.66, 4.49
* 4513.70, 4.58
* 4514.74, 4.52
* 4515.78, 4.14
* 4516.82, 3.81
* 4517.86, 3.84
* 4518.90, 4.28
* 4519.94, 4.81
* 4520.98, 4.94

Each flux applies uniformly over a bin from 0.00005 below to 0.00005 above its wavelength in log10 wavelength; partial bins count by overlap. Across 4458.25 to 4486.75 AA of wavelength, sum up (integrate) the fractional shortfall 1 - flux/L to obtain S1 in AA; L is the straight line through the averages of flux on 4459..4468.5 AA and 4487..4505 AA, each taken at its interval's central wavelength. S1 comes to -1.18 AA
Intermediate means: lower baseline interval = 3.4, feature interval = 3.78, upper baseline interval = 4.24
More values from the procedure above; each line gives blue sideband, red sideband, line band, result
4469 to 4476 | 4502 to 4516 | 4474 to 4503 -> 1.9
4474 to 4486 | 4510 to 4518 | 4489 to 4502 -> -0.7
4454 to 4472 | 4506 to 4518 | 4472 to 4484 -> -0.6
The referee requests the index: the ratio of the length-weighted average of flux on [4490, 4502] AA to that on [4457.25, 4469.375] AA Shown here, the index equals 1.27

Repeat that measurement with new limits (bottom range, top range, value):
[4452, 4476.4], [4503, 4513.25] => 1.25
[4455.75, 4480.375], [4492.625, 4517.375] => 1.19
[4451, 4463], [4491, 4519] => 1.43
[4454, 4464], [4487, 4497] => 1.39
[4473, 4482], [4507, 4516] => 1.17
